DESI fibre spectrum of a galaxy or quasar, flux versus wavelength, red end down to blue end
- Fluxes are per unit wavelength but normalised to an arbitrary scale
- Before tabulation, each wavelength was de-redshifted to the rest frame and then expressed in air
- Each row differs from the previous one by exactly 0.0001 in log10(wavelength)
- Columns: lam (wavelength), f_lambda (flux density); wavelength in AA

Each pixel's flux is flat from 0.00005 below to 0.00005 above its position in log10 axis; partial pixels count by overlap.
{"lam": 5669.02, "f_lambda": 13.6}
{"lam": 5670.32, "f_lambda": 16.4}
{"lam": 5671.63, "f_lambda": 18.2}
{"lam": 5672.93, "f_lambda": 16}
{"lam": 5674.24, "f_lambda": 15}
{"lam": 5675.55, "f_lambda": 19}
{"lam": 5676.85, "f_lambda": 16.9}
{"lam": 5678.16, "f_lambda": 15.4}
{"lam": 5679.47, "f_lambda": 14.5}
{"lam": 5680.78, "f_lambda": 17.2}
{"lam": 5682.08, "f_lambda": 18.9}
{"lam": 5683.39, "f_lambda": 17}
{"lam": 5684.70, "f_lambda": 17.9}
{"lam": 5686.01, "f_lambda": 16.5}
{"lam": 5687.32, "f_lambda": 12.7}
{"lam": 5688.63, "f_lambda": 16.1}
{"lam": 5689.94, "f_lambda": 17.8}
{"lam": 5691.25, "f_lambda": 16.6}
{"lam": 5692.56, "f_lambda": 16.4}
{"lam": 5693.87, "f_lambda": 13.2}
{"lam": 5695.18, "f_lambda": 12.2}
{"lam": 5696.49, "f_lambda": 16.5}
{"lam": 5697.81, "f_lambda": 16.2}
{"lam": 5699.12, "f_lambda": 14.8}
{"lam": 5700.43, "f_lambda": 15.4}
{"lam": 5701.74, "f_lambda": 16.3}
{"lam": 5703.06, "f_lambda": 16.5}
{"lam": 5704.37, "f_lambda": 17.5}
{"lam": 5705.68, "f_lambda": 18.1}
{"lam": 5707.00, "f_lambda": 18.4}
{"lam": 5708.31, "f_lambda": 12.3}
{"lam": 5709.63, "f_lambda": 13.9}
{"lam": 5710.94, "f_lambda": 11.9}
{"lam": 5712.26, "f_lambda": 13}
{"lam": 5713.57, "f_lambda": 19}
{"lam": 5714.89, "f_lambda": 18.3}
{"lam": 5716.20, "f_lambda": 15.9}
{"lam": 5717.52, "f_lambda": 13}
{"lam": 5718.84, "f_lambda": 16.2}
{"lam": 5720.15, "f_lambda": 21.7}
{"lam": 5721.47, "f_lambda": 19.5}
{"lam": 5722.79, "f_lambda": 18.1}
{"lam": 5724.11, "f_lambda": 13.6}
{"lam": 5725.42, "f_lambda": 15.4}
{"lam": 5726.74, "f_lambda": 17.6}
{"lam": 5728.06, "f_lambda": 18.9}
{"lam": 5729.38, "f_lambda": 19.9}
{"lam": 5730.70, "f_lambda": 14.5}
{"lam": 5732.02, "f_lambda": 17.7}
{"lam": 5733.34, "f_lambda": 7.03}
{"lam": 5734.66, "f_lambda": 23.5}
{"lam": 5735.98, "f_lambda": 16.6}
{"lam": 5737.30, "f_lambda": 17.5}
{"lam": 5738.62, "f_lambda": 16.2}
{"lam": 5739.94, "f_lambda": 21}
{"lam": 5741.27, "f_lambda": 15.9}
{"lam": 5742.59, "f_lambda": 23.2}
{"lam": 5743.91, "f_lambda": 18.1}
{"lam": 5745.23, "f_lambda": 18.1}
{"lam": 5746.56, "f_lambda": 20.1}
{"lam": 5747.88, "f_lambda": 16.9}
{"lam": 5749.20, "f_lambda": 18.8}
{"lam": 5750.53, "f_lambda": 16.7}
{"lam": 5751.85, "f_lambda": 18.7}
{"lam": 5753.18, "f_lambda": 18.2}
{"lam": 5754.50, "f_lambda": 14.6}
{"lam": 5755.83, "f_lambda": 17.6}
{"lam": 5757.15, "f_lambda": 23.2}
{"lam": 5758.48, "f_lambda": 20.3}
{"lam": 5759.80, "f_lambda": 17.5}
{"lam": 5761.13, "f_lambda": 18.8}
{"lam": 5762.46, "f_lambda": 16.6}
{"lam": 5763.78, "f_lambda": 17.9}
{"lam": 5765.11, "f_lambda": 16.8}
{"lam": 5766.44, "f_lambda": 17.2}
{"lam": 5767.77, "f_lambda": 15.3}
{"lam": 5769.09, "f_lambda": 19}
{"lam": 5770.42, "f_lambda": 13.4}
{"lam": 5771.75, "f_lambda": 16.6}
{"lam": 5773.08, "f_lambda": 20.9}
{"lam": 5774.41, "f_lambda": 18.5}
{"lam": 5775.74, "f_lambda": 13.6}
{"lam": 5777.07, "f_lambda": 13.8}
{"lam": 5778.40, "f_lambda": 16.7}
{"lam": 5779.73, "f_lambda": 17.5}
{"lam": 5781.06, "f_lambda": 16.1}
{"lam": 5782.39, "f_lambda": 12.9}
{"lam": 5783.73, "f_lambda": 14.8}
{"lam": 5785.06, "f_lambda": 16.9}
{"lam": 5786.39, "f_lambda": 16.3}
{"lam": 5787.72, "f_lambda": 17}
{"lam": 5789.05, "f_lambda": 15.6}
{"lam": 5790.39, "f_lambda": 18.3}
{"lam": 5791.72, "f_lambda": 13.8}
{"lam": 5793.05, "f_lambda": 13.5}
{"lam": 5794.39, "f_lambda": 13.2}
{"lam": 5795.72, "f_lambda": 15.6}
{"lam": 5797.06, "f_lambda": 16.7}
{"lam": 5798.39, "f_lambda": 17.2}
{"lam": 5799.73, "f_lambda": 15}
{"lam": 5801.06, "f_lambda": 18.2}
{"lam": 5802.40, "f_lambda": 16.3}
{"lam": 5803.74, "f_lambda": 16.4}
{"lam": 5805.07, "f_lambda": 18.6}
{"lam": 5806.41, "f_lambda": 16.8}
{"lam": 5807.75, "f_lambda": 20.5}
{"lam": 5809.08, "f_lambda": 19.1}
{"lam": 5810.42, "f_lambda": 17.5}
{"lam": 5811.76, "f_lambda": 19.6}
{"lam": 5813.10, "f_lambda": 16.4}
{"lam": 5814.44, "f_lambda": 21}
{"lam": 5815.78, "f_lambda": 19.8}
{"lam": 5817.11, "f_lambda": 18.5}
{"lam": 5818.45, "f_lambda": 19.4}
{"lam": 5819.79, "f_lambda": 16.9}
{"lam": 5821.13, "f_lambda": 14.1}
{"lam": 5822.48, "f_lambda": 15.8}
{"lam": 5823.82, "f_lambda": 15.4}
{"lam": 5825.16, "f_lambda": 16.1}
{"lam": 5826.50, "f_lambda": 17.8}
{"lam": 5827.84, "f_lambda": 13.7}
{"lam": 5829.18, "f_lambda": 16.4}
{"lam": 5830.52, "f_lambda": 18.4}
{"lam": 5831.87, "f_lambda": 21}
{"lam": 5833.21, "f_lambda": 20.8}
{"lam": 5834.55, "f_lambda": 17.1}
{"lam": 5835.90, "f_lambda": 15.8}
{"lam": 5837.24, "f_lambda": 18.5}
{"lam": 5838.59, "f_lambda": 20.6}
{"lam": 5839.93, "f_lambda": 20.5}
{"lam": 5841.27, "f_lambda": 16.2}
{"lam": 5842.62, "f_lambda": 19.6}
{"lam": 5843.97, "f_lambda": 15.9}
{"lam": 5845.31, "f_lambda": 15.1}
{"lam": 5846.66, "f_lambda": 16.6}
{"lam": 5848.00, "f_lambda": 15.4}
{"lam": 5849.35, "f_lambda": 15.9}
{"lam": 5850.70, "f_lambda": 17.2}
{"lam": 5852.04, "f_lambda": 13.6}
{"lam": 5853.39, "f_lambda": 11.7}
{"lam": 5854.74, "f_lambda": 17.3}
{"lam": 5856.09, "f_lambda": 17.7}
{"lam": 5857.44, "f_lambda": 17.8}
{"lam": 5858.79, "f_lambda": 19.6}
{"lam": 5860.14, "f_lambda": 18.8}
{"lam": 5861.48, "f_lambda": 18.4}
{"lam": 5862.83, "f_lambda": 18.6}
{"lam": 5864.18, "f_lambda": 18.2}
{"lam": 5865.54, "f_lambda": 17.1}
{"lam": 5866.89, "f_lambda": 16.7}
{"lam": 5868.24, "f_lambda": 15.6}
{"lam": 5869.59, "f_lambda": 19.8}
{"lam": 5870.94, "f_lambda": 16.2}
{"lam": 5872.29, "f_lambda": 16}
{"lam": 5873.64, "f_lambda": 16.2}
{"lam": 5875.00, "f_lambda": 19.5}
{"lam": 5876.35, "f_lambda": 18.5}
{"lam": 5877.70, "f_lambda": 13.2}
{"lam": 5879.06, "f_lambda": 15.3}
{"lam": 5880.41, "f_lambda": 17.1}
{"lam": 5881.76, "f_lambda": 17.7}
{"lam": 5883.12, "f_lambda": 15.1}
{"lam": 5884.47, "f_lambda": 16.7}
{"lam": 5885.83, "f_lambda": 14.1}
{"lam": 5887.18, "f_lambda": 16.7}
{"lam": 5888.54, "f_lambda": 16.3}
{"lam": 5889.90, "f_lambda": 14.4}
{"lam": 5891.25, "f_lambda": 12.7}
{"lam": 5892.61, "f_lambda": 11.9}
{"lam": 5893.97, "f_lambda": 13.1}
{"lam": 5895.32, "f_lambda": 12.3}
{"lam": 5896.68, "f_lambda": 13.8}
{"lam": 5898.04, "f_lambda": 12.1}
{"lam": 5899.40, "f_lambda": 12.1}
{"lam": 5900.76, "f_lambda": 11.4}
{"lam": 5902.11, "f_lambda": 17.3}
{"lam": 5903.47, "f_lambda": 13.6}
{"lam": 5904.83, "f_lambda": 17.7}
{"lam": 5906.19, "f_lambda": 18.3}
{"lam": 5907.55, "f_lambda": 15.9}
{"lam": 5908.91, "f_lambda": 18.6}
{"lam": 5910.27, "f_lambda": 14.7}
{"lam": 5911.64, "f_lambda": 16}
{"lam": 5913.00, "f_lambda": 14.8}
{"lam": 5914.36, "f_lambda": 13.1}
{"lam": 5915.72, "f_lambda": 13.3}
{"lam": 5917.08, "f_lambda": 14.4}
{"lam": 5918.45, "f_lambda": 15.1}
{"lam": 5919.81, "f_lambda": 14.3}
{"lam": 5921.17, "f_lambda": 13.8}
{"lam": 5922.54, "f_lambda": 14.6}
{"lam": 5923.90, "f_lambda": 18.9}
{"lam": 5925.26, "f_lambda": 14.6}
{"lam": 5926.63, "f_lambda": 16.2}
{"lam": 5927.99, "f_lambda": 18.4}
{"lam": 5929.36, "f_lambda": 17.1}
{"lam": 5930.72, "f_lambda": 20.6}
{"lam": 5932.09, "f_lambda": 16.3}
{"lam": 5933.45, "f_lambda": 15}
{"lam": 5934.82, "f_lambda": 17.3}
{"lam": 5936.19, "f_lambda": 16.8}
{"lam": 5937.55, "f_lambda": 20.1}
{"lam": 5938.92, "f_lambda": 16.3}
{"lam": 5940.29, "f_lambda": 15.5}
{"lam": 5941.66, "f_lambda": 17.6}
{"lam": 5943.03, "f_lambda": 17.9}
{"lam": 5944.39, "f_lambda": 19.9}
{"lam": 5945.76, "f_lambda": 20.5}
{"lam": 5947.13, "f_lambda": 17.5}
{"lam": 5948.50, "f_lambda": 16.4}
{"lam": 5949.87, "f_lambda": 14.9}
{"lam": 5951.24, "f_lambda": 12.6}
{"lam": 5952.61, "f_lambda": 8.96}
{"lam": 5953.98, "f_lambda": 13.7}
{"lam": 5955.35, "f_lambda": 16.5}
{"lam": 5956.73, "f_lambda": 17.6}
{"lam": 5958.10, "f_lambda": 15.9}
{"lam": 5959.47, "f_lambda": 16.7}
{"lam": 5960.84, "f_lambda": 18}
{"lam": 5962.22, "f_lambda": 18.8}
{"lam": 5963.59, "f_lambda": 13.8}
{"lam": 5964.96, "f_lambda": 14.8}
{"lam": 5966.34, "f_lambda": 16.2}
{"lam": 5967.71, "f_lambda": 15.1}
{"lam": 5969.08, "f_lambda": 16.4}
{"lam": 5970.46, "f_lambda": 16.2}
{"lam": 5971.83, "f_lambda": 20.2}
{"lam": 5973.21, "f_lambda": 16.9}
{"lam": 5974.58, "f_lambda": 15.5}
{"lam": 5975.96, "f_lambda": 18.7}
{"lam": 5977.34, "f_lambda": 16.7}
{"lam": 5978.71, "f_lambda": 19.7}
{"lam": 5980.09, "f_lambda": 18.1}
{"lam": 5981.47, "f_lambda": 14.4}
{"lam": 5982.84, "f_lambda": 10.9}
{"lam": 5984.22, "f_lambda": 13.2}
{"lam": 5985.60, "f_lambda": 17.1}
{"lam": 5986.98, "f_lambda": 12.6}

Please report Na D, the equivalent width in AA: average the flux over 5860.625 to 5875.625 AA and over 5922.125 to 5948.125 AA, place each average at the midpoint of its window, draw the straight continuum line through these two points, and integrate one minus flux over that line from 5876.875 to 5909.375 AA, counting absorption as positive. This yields 4.8 AA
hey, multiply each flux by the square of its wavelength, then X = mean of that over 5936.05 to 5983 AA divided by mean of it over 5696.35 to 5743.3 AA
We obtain 1.07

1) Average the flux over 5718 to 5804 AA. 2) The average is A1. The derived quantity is 17.1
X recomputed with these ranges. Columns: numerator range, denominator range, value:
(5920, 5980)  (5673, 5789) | 1.07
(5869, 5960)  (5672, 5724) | 1.05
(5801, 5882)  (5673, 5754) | 1.09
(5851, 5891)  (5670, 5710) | 1.10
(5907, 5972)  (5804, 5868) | 0.96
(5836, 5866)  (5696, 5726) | 1.12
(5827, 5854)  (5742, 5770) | 0.96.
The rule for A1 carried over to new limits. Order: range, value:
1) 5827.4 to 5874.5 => 17.3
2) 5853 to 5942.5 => 16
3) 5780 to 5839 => 17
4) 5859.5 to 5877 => 17.7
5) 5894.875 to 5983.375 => 16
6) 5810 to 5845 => 17.8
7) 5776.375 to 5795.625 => 15.5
